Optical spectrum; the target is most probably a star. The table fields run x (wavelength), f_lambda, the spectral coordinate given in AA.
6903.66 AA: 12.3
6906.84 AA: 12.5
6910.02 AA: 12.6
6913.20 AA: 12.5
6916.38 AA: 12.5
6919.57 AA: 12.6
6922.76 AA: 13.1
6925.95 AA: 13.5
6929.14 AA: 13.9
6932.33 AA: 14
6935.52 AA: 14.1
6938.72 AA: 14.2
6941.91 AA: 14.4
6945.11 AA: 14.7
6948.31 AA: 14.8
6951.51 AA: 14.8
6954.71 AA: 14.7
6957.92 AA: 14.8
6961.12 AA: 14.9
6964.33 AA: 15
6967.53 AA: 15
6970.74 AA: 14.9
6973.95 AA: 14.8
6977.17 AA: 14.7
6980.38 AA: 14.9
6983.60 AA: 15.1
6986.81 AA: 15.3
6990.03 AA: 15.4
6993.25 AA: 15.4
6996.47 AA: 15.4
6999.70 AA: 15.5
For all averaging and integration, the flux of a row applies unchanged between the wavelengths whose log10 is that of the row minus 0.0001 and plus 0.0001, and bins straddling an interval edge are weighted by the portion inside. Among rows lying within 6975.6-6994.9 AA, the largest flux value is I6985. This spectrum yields 15.4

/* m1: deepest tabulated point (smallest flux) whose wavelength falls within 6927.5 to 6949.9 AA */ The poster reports 13.9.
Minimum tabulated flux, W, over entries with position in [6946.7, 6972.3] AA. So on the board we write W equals 14.7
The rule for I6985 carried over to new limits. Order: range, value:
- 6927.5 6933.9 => 14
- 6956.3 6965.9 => 15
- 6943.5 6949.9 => 14.8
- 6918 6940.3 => 14.2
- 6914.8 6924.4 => 13.1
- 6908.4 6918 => 12.6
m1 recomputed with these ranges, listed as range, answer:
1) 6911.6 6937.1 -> 12.5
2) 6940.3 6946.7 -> 14.4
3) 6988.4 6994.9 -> 15.4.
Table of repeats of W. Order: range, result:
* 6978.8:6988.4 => 14.9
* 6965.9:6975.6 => 14.8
